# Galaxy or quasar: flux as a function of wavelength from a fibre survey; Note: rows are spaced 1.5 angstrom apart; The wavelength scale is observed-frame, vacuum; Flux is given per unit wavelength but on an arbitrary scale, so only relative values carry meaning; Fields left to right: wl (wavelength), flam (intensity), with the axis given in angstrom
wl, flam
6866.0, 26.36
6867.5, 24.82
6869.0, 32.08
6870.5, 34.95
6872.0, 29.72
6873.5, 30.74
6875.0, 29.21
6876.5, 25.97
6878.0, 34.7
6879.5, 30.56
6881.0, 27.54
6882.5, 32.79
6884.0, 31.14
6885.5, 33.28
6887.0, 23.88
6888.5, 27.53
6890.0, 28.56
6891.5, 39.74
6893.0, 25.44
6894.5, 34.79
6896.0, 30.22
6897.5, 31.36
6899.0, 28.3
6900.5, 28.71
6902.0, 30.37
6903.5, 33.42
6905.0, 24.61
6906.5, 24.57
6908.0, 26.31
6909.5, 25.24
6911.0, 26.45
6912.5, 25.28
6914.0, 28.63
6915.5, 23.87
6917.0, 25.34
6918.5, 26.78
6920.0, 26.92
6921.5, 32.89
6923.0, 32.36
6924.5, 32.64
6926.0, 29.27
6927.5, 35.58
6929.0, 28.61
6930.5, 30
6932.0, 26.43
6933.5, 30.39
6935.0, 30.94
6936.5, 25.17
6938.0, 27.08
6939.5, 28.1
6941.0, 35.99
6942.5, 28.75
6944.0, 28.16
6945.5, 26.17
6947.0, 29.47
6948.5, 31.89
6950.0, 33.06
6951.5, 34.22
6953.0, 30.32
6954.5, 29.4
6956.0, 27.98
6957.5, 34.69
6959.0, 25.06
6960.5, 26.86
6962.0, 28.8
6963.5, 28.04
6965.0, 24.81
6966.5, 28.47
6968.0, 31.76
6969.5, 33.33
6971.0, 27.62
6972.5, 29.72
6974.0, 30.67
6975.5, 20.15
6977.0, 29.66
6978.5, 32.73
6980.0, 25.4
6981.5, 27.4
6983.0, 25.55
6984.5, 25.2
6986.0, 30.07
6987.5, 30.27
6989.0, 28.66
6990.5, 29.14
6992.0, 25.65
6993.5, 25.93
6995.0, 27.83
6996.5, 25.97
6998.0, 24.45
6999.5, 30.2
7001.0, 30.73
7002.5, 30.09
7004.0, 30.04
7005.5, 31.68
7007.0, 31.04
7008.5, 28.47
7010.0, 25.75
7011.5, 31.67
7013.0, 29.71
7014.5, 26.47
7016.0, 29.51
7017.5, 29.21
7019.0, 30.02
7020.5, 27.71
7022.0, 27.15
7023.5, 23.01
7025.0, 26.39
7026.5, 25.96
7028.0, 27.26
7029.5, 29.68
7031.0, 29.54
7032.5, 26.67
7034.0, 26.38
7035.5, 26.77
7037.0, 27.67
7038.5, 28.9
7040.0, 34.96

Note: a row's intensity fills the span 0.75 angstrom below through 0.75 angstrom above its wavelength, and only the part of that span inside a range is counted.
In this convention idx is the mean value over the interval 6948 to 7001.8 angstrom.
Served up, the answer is 28.6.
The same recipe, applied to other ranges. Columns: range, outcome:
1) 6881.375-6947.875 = 29.1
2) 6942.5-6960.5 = 29.9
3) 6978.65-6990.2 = 27.8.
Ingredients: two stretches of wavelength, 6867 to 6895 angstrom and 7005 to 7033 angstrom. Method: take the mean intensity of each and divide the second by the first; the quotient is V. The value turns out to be 0.93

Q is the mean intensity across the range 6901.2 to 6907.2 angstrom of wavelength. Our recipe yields 28.3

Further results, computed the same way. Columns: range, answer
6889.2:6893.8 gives 31.2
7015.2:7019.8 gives 29.5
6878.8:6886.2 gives 31.1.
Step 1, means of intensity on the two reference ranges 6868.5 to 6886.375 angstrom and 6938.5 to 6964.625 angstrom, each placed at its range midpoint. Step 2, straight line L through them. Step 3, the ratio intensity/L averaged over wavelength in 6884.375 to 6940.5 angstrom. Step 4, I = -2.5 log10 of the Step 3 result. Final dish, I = 0.05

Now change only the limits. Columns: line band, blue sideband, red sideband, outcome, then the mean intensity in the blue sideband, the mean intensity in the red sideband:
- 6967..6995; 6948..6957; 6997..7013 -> 0.07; 31.2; 29.4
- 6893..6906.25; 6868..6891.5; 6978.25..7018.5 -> 0.01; 30.4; 28.4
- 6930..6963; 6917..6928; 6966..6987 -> 0.00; 30.4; 28.4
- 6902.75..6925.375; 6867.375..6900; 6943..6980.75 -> 0.08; 30.4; 29.1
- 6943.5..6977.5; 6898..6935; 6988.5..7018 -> -0.02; 28.5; 28.6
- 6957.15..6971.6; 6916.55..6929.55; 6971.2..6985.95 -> -0.02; 30.2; 27.5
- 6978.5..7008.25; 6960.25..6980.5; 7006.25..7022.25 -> 0.01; 28.5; 28.8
